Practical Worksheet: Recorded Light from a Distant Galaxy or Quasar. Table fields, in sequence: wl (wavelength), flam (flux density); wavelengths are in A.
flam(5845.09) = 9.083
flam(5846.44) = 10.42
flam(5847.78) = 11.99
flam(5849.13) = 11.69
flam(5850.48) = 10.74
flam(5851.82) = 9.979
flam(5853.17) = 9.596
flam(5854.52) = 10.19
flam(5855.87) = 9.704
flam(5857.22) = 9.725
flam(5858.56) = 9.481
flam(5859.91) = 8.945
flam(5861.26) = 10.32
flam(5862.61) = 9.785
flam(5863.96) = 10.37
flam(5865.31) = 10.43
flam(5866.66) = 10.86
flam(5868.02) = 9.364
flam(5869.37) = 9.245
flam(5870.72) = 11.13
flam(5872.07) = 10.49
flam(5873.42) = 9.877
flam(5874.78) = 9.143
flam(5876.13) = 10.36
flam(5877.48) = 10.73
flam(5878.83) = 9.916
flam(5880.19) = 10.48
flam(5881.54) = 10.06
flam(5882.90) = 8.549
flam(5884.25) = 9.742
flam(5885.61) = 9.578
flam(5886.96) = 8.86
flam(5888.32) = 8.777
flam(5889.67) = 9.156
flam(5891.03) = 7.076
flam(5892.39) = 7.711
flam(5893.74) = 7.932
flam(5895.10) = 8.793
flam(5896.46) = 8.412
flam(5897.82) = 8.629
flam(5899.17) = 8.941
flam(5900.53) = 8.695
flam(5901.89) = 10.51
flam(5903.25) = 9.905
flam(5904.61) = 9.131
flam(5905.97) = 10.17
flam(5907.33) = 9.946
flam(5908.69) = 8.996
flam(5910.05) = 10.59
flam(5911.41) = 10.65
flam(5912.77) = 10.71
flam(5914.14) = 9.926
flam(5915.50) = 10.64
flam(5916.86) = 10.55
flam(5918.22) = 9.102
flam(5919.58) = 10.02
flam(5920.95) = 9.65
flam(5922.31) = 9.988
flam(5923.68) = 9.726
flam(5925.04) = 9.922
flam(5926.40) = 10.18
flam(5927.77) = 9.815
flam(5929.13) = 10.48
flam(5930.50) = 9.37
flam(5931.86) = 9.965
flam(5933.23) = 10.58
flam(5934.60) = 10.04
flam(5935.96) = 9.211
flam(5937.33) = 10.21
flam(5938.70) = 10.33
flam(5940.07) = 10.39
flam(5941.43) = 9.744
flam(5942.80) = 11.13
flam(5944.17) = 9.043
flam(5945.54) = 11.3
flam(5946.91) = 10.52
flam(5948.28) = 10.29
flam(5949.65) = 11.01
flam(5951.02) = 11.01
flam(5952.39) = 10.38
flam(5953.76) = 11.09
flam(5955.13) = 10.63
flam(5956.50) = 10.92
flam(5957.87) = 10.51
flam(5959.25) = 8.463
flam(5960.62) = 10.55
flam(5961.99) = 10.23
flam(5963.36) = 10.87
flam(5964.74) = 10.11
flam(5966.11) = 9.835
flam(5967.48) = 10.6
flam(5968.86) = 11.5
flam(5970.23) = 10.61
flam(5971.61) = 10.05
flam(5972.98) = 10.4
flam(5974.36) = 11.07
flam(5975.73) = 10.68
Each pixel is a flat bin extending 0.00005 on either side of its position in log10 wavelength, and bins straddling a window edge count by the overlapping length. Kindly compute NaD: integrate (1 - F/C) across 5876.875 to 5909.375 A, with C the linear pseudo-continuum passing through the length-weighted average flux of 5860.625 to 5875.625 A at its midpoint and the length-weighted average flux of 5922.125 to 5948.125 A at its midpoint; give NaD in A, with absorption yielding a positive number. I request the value 2.9 A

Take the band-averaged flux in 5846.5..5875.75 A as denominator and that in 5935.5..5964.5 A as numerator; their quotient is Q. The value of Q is 1.0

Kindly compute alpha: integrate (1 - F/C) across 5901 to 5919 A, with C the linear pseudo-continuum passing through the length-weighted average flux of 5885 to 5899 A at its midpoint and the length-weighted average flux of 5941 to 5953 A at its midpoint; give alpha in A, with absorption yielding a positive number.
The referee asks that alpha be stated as -1.7 A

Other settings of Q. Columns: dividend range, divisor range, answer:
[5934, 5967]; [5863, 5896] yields 1.09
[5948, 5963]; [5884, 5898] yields 1.22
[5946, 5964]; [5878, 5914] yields 1.13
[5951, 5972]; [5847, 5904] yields 1.08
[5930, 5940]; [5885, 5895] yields 1.18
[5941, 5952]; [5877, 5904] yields 1.15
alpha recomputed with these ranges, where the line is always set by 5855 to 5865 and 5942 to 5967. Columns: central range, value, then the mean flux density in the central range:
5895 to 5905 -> 0.9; 9.15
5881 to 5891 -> 0.9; 9.09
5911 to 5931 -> 0.3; 10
